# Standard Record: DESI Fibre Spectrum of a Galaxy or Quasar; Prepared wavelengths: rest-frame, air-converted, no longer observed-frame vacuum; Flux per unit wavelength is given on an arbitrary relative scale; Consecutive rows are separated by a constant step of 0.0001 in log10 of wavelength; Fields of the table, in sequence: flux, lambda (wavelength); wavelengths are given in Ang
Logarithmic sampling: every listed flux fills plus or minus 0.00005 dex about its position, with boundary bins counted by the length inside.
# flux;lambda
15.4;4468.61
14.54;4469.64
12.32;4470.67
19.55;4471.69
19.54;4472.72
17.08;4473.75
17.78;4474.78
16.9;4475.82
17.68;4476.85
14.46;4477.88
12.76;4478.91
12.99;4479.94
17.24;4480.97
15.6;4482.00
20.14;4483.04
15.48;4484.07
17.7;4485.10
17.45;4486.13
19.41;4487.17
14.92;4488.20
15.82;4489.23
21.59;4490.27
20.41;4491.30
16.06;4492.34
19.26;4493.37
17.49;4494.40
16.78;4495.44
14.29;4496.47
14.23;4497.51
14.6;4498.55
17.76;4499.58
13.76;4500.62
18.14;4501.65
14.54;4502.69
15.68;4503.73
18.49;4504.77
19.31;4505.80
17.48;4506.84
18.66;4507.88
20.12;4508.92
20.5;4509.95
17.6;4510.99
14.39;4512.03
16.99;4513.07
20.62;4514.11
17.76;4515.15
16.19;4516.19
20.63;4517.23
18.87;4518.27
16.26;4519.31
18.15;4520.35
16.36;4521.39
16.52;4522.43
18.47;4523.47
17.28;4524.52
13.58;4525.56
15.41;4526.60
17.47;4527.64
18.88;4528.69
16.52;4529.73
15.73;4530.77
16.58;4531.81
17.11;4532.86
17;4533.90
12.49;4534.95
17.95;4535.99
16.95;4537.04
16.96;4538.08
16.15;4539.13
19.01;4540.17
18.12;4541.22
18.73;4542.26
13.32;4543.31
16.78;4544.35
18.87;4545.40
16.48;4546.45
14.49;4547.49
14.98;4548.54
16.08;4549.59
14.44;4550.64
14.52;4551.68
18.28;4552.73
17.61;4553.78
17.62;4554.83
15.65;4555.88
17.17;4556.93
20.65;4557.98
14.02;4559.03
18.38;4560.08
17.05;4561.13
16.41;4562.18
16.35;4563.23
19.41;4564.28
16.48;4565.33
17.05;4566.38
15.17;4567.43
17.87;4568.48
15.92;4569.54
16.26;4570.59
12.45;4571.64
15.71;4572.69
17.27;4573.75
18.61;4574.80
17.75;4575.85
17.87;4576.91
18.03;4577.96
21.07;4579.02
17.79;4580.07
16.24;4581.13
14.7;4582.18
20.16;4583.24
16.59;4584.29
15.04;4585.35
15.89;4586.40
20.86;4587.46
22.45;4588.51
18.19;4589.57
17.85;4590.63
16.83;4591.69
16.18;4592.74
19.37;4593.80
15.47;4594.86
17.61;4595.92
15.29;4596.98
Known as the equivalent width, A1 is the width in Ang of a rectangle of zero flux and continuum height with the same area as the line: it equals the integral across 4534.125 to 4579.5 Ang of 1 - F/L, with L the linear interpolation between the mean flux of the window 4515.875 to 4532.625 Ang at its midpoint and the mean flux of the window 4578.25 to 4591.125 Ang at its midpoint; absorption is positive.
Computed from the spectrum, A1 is 2.1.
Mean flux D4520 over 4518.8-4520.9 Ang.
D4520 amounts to 17.2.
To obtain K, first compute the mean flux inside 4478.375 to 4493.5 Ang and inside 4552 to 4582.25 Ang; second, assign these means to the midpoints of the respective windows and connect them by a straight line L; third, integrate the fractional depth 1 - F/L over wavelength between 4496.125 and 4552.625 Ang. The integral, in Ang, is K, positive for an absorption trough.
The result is 0.8 Ang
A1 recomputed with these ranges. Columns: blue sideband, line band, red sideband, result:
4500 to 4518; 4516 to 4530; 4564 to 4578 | 0.22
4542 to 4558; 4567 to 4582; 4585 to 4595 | 0.36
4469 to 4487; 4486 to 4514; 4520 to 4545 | -1.21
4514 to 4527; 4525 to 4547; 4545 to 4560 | 0.33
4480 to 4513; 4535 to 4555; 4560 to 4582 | 0.59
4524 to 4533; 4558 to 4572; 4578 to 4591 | 0.75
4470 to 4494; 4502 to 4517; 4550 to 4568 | -0.73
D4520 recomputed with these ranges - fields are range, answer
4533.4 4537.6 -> 16.1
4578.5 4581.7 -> 18.3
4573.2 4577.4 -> 17.8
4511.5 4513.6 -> 15.7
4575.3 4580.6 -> 18.5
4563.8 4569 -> 17.2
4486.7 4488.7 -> 17.2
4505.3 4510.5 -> 19.2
